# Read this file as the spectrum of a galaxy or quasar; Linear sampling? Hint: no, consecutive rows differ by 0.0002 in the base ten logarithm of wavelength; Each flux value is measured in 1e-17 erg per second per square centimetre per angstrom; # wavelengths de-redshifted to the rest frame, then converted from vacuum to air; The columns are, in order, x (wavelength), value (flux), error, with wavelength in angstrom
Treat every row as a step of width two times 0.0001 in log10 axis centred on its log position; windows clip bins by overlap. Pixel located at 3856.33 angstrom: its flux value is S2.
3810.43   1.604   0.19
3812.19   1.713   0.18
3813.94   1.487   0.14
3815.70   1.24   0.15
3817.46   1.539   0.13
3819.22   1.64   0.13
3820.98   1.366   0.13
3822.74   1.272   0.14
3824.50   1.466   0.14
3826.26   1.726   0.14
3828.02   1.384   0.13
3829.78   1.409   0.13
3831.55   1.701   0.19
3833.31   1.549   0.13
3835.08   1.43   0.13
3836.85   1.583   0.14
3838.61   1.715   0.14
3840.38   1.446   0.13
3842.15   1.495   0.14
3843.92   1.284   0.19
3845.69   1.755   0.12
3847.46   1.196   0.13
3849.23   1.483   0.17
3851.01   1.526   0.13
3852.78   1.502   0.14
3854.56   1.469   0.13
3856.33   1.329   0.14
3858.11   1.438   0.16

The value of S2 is 1.329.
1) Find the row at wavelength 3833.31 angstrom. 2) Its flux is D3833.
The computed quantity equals 1.549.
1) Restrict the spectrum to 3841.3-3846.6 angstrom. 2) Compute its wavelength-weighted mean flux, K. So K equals 1.51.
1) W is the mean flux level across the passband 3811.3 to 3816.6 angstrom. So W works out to 1.48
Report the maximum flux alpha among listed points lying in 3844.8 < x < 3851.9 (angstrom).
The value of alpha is 1.755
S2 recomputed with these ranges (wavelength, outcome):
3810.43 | 1.604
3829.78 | 1.409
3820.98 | 1.366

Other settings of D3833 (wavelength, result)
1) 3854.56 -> 1.469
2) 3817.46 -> 1.539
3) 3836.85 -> 1.583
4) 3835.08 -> 1.43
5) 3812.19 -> 1.713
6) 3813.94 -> 1.487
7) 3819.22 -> 1.64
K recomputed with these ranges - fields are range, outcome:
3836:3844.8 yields 1.51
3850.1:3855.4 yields 1.5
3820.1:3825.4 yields 1.37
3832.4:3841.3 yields 1.55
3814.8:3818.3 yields 1.39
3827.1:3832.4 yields 1.5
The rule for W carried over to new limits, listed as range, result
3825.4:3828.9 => 1.56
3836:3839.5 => 1.65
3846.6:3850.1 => 1.34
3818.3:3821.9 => 1.5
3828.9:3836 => 1.52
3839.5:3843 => 1.47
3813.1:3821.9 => 1.45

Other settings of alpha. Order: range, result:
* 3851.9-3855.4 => 1.502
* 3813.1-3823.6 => 1.64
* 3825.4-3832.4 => 1.726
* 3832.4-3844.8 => 1.715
